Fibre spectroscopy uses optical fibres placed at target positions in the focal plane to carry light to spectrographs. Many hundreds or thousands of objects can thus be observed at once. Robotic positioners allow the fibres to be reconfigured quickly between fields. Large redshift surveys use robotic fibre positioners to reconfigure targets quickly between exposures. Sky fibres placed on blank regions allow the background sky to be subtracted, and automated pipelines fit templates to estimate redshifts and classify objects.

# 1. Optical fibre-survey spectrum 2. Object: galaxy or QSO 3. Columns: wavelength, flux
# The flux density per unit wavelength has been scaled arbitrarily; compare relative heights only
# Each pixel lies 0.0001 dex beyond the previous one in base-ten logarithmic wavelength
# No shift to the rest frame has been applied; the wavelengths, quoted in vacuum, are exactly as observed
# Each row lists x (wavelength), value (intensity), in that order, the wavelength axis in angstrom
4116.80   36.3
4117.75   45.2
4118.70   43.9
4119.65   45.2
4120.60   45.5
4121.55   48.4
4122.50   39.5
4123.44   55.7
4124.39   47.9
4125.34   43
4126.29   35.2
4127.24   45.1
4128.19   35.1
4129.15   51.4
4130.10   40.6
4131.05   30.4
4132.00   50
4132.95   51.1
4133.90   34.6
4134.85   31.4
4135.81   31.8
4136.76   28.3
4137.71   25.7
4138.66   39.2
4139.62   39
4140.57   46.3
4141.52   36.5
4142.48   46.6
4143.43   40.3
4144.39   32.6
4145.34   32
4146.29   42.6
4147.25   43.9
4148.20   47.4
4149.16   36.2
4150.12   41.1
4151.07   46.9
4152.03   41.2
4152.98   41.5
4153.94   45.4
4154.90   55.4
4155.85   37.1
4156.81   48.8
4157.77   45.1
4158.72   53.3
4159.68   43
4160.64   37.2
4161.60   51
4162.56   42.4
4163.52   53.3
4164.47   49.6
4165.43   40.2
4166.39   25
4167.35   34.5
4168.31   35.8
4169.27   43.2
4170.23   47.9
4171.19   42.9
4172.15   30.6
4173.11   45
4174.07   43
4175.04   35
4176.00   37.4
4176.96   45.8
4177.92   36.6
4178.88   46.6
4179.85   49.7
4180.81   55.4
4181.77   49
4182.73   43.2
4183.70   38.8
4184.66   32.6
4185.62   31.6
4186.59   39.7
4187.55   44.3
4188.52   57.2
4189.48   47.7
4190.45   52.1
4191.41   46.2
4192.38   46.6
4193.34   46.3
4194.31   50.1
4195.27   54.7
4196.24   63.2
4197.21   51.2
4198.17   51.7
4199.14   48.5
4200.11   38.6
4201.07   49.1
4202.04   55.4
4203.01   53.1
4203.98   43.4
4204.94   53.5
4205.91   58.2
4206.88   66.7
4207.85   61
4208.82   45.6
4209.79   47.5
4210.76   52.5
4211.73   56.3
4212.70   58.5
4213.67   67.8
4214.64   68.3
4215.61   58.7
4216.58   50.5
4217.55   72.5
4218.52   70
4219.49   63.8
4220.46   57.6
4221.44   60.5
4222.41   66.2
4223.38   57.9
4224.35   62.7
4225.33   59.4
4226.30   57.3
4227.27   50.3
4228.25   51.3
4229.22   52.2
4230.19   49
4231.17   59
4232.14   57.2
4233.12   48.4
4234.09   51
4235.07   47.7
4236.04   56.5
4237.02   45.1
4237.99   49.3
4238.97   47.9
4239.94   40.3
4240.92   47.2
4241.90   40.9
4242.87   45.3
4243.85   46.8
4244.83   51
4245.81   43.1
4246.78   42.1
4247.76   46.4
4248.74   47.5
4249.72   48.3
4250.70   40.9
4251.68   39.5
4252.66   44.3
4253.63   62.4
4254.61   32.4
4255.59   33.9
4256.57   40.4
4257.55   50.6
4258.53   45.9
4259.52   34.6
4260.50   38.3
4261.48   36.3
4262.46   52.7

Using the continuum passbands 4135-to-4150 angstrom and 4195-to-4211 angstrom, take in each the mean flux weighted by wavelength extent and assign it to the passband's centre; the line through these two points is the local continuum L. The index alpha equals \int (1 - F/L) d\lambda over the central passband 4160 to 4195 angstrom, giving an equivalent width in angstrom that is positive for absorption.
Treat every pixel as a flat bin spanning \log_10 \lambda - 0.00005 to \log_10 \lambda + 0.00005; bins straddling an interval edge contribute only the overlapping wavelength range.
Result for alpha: 2.3 angstrom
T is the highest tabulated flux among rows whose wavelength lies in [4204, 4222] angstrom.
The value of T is 72.5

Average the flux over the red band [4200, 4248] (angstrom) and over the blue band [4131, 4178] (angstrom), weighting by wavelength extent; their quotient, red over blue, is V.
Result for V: 1.31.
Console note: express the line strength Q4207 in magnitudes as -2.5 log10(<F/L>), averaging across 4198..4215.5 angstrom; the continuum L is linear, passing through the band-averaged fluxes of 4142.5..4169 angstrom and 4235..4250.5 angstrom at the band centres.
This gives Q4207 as -0.21 mag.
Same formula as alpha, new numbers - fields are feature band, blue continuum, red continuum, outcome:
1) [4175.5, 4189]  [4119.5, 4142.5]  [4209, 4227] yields 2.3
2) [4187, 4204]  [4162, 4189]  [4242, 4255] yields -2.8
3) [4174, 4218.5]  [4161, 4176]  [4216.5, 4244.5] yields -3.1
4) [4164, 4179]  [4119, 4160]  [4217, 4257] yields 1.7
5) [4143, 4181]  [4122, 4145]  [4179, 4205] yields 1.1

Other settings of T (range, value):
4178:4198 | 63.2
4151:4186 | 55.4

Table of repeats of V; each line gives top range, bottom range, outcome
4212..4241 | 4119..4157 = 1.36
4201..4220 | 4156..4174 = 1.36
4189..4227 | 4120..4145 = 1.38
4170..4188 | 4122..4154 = 1.03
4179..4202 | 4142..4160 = 1.10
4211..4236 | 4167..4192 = 1.36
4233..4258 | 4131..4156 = 1.14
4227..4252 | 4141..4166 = 1.10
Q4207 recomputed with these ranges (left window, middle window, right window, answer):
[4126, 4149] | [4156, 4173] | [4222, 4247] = -0.01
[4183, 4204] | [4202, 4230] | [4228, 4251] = -0.21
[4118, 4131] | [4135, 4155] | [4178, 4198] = 0.14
